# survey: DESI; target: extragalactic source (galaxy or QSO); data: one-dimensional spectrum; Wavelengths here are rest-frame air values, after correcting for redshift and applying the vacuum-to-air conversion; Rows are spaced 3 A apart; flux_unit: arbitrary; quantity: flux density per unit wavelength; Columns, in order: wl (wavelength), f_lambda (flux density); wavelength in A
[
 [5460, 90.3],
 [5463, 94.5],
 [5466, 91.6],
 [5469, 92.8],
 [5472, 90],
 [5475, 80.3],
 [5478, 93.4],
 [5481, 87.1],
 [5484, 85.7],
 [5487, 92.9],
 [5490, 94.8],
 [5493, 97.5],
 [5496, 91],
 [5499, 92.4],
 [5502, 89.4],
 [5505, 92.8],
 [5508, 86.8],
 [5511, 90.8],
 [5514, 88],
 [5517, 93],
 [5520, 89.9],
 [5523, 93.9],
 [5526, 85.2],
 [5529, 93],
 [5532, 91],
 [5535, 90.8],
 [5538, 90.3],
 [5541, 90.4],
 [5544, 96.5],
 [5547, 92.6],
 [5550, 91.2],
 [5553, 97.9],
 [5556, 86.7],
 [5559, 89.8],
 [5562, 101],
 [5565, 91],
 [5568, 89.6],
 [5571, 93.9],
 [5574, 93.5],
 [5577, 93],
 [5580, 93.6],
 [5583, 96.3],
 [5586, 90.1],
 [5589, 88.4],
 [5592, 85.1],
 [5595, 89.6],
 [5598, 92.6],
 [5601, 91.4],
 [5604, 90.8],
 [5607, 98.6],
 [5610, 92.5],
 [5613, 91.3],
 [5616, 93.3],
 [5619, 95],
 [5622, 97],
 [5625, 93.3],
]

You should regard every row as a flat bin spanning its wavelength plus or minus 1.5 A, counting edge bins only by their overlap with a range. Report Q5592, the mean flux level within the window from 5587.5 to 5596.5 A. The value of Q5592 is 87.7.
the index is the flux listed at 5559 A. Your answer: 89.8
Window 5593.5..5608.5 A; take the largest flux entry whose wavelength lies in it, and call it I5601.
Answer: 98.6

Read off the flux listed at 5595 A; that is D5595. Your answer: 89.6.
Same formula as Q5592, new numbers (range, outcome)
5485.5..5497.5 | 94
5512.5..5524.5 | 91.2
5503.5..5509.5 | 89.8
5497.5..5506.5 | 91.5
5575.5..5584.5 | 94.3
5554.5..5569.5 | 91.6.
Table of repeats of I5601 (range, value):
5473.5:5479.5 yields 93.4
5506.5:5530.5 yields 93.9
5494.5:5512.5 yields 92.8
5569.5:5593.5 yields 96.3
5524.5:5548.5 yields 96.5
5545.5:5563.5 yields 101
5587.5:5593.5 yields 88.4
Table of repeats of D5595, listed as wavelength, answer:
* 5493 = 97.5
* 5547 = 92.6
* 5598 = 92.6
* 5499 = 92.4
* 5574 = 93.5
